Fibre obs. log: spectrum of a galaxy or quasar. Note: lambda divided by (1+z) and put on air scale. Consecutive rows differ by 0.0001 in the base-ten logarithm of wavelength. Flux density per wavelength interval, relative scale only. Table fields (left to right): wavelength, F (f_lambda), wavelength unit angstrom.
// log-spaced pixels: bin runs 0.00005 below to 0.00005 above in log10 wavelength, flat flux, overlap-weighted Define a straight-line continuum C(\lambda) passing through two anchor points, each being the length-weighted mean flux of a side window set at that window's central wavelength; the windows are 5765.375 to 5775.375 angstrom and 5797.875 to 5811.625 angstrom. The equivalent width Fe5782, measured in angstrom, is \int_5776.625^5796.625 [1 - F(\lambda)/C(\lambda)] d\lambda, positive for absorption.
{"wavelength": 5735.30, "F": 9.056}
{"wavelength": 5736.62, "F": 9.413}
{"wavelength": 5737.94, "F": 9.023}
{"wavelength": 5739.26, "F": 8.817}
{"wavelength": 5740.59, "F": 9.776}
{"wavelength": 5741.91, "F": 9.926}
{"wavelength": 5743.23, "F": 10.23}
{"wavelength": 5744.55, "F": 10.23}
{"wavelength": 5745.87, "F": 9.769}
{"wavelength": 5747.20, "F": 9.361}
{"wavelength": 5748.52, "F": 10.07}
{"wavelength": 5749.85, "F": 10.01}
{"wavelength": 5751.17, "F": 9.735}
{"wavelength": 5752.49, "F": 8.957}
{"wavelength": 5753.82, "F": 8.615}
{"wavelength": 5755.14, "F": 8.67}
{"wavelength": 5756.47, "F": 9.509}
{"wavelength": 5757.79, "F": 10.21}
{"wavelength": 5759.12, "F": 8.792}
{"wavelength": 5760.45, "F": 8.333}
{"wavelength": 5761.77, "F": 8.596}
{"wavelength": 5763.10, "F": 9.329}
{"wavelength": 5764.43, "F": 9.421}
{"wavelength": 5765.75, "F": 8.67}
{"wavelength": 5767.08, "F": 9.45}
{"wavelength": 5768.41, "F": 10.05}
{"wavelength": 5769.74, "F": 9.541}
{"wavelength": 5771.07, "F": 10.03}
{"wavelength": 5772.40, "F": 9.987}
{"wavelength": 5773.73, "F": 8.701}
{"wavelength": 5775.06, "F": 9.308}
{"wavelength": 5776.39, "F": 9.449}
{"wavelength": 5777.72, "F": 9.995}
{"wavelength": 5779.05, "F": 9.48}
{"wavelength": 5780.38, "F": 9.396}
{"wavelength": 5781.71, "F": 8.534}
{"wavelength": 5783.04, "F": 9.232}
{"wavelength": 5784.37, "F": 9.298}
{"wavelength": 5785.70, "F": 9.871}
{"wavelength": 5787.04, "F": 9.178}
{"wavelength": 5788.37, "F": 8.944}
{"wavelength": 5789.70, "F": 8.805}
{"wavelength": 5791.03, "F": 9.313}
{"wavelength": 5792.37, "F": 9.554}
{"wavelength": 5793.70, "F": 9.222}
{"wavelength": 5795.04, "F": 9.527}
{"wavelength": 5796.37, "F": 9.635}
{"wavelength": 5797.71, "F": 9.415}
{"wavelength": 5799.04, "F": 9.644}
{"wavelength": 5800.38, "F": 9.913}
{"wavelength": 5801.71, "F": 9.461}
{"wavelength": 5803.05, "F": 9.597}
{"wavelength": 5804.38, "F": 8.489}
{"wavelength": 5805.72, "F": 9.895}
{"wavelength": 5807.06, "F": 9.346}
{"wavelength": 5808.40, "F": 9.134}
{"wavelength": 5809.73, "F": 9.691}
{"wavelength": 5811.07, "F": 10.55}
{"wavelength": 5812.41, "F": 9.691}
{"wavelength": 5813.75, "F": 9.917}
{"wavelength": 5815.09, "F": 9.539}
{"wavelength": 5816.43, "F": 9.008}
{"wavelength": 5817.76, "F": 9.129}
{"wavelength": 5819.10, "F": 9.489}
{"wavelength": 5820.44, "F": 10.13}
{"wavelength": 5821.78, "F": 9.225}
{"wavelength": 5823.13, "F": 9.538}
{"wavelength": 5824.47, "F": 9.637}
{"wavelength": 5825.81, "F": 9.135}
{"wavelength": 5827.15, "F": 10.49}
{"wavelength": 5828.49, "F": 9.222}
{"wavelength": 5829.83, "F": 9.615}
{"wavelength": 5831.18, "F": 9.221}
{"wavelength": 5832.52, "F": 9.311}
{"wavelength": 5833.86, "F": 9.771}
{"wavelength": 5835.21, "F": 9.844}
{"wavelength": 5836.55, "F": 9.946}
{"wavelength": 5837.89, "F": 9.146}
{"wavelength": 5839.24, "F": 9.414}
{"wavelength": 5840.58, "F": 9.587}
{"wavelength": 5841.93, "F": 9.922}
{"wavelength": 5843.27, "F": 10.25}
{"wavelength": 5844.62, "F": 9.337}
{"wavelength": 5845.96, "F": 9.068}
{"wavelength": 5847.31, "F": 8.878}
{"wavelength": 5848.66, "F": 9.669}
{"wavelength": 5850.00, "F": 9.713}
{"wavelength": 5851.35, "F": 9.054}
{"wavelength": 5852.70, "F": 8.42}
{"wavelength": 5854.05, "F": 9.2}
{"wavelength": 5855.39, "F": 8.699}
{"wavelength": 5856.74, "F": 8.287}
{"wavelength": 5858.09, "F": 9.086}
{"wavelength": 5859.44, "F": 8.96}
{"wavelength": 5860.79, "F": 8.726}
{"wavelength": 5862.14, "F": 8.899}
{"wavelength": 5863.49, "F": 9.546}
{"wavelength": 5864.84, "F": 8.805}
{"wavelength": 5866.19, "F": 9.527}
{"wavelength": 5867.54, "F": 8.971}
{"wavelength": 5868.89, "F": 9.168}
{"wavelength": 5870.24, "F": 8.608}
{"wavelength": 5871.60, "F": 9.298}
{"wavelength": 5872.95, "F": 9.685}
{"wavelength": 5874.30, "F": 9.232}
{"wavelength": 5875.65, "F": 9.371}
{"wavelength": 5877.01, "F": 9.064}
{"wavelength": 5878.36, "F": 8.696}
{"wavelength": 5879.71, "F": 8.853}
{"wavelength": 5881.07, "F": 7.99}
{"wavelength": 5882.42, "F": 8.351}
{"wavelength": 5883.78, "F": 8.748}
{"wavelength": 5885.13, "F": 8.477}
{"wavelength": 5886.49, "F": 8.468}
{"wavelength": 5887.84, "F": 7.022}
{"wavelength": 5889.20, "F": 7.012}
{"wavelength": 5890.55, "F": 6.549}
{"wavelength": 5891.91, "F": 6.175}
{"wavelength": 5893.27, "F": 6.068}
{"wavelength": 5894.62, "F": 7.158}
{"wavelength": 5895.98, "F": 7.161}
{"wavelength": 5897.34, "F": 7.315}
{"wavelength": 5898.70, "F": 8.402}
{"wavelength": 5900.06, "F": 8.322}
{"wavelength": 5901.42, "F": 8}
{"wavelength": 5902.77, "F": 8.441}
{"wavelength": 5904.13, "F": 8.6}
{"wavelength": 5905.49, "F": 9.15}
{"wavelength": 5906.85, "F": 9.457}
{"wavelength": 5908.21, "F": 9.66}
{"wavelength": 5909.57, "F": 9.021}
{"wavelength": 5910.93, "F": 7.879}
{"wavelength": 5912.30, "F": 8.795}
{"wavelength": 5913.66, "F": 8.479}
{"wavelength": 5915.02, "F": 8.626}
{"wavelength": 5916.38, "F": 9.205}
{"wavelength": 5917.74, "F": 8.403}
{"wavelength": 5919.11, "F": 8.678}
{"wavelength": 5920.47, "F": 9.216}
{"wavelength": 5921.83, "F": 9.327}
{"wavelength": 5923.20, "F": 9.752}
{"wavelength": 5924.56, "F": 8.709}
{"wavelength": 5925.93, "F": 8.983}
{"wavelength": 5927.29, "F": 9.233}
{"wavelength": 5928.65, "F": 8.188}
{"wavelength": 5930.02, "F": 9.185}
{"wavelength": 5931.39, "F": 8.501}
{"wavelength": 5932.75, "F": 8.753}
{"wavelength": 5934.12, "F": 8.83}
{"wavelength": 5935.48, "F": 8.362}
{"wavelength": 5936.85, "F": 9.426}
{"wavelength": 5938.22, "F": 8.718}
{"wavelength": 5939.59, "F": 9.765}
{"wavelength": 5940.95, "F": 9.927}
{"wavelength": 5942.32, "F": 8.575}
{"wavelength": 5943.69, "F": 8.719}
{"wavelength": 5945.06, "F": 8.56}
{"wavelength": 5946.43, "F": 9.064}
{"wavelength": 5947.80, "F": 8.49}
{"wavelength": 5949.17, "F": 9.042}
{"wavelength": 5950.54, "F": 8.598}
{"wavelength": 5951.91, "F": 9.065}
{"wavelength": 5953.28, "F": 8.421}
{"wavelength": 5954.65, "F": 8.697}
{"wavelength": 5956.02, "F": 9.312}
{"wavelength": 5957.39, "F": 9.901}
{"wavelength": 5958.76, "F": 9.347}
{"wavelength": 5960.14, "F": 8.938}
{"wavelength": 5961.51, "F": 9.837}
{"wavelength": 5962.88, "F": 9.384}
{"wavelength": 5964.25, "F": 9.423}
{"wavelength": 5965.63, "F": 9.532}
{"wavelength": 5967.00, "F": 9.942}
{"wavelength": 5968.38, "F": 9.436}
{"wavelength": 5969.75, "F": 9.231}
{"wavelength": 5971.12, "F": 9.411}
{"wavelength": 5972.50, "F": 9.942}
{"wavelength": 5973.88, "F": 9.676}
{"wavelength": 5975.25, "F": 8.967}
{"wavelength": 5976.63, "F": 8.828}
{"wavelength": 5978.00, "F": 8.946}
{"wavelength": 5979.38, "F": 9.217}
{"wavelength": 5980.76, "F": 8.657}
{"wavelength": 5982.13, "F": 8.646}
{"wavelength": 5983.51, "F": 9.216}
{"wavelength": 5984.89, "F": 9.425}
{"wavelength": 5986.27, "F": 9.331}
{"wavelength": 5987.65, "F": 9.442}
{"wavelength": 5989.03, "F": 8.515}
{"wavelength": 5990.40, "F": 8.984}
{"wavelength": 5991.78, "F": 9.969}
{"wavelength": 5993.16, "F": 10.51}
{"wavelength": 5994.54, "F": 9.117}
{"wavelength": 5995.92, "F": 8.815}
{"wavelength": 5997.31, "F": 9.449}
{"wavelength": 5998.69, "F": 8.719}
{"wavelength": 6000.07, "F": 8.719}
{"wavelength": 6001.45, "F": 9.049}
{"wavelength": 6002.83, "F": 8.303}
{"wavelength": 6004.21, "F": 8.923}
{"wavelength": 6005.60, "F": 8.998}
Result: 0.4 angstrom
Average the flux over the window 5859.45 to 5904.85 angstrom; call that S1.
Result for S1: 8.33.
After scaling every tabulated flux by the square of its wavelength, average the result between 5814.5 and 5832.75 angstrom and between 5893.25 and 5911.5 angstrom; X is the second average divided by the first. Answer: 0.90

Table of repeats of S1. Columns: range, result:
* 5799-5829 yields 9.56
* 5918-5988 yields 9.11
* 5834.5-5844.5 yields 9.7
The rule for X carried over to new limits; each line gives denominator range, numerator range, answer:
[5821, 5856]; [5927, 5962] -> 0.99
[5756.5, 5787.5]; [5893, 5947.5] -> 0.98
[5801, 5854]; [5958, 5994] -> 1.03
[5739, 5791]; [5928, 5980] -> 1.03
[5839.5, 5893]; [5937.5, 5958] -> 1.05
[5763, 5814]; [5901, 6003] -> 1.01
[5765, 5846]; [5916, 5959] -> 0.99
